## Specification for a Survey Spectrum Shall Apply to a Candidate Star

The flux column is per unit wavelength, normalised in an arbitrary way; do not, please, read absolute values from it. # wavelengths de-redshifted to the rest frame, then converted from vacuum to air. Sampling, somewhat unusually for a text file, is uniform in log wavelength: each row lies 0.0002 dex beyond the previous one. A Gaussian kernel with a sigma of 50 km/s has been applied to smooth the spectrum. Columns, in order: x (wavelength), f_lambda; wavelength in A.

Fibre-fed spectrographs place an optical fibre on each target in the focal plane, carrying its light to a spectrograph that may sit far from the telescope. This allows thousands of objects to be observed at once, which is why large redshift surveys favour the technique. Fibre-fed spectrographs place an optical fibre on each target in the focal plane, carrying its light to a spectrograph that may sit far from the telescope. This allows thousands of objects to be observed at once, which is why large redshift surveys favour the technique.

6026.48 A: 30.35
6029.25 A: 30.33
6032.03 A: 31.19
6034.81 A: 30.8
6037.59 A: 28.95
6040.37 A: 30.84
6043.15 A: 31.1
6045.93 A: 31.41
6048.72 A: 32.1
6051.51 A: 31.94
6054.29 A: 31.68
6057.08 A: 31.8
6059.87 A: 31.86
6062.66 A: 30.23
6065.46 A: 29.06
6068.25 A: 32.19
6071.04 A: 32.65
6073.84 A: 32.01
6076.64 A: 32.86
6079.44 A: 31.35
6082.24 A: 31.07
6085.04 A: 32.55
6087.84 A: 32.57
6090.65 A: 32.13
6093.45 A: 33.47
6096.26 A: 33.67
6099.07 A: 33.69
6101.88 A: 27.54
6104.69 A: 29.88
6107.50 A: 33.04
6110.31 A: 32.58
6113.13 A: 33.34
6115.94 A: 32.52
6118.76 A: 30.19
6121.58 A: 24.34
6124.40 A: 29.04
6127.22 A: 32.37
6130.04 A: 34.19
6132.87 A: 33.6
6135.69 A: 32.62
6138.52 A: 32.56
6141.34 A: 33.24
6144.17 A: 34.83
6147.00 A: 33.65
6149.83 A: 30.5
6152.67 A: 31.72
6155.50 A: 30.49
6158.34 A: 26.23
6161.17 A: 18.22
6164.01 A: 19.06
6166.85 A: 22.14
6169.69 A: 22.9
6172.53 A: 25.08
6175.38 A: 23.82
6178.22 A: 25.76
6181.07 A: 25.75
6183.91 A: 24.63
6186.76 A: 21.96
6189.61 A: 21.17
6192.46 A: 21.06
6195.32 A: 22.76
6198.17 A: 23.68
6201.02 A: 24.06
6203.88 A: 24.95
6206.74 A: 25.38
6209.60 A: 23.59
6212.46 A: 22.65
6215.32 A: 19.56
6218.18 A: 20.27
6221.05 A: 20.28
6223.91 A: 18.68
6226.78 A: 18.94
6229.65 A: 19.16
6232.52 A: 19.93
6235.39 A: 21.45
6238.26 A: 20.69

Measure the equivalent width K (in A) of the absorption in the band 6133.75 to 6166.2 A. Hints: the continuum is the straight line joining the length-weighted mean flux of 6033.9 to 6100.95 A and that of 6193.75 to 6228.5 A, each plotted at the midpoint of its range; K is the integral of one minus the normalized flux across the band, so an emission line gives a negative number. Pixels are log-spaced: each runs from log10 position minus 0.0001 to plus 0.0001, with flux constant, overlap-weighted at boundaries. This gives -3.7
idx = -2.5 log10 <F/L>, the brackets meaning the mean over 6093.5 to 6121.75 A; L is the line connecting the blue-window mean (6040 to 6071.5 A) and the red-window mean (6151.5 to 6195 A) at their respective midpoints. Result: -0.12 mag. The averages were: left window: 31.4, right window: 23.9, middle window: 31.5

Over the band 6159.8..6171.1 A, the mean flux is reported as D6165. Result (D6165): 20.6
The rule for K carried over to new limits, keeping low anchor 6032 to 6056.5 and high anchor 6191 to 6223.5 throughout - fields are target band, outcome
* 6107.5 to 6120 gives -2.2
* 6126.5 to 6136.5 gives -2.6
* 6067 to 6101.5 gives -4.0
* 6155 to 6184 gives 0.8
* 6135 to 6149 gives -4.0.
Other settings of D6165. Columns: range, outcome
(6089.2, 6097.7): 33.1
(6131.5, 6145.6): 33.4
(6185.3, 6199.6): 22.1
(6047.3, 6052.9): 32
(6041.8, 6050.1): 31.5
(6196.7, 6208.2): 24.5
